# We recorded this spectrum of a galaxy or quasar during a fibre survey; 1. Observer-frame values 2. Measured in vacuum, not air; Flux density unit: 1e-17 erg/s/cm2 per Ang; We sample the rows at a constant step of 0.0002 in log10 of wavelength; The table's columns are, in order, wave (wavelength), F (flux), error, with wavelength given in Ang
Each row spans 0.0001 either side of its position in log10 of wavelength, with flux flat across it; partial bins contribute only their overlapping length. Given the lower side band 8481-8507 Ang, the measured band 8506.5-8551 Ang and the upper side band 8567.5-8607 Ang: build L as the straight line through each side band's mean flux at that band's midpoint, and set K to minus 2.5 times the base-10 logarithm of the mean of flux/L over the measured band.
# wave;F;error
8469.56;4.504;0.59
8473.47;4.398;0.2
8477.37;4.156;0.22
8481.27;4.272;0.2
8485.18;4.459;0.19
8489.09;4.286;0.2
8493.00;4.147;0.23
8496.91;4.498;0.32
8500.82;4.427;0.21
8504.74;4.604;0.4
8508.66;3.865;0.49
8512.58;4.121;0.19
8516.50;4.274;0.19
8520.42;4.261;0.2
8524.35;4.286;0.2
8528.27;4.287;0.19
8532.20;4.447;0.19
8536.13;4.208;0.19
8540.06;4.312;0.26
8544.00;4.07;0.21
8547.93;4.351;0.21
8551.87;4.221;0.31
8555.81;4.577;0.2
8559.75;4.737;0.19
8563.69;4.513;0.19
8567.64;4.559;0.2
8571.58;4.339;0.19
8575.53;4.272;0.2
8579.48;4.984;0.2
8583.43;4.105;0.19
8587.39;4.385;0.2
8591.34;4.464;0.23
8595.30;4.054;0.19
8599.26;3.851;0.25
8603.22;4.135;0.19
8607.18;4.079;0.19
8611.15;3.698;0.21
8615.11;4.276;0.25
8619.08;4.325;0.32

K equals 0.031 mag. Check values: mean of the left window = 4.39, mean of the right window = 4.29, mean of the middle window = 4.23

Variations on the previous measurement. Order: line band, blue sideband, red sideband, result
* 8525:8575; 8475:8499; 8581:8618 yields -0.04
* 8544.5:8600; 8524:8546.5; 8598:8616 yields -0.07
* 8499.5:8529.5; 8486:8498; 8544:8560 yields 0.02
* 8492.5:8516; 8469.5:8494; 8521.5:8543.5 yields 0.00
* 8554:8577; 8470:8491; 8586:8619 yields -0.08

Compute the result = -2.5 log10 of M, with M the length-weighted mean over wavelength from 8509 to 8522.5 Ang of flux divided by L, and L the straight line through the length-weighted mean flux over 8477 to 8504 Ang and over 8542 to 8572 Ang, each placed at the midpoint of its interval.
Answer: 0.05 mag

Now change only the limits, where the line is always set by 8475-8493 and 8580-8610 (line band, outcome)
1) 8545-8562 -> -0.06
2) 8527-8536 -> -0.03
